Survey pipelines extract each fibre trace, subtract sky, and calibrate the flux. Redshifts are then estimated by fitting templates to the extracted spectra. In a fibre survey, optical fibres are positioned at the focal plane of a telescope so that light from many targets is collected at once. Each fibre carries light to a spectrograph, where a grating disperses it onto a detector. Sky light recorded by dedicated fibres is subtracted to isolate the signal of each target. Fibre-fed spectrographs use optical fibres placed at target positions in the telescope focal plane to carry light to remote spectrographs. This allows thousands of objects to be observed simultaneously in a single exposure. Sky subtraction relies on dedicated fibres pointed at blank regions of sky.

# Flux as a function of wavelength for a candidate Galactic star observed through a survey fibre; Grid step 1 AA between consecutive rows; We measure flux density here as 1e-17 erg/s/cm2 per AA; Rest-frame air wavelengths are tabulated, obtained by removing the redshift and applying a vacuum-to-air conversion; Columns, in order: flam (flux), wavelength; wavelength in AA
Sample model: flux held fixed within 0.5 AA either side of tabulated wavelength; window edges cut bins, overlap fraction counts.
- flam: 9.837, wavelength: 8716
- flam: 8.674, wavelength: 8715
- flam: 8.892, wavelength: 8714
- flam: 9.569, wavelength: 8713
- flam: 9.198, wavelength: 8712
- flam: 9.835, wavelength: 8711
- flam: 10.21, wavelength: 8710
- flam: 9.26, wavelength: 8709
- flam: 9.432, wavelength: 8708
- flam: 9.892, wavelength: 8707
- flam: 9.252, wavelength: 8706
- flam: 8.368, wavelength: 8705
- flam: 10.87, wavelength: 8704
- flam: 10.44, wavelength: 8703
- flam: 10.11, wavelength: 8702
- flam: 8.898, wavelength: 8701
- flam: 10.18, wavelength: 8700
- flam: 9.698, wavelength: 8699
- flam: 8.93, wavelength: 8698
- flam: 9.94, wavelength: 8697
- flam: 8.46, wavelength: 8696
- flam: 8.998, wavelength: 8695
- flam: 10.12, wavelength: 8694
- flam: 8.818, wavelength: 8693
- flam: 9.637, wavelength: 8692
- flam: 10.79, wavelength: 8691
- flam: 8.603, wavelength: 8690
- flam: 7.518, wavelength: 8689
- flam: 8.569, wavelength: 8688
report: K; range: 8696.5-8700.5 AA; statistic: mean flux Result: 9.69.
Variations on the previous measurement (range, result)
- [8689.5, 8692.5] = 9.68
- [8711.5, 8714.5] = 9.22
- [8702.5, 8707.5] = 9.76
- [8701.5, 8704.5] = 10.5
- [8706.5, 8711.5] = 9.73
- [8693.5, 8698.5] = 9.29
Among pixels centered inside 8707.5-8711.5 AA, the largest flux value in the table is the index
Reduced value 10.21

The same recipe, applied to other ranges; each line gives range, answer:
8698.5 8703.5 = 10.44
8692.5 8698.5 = 10.12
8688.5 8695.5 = 10.79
